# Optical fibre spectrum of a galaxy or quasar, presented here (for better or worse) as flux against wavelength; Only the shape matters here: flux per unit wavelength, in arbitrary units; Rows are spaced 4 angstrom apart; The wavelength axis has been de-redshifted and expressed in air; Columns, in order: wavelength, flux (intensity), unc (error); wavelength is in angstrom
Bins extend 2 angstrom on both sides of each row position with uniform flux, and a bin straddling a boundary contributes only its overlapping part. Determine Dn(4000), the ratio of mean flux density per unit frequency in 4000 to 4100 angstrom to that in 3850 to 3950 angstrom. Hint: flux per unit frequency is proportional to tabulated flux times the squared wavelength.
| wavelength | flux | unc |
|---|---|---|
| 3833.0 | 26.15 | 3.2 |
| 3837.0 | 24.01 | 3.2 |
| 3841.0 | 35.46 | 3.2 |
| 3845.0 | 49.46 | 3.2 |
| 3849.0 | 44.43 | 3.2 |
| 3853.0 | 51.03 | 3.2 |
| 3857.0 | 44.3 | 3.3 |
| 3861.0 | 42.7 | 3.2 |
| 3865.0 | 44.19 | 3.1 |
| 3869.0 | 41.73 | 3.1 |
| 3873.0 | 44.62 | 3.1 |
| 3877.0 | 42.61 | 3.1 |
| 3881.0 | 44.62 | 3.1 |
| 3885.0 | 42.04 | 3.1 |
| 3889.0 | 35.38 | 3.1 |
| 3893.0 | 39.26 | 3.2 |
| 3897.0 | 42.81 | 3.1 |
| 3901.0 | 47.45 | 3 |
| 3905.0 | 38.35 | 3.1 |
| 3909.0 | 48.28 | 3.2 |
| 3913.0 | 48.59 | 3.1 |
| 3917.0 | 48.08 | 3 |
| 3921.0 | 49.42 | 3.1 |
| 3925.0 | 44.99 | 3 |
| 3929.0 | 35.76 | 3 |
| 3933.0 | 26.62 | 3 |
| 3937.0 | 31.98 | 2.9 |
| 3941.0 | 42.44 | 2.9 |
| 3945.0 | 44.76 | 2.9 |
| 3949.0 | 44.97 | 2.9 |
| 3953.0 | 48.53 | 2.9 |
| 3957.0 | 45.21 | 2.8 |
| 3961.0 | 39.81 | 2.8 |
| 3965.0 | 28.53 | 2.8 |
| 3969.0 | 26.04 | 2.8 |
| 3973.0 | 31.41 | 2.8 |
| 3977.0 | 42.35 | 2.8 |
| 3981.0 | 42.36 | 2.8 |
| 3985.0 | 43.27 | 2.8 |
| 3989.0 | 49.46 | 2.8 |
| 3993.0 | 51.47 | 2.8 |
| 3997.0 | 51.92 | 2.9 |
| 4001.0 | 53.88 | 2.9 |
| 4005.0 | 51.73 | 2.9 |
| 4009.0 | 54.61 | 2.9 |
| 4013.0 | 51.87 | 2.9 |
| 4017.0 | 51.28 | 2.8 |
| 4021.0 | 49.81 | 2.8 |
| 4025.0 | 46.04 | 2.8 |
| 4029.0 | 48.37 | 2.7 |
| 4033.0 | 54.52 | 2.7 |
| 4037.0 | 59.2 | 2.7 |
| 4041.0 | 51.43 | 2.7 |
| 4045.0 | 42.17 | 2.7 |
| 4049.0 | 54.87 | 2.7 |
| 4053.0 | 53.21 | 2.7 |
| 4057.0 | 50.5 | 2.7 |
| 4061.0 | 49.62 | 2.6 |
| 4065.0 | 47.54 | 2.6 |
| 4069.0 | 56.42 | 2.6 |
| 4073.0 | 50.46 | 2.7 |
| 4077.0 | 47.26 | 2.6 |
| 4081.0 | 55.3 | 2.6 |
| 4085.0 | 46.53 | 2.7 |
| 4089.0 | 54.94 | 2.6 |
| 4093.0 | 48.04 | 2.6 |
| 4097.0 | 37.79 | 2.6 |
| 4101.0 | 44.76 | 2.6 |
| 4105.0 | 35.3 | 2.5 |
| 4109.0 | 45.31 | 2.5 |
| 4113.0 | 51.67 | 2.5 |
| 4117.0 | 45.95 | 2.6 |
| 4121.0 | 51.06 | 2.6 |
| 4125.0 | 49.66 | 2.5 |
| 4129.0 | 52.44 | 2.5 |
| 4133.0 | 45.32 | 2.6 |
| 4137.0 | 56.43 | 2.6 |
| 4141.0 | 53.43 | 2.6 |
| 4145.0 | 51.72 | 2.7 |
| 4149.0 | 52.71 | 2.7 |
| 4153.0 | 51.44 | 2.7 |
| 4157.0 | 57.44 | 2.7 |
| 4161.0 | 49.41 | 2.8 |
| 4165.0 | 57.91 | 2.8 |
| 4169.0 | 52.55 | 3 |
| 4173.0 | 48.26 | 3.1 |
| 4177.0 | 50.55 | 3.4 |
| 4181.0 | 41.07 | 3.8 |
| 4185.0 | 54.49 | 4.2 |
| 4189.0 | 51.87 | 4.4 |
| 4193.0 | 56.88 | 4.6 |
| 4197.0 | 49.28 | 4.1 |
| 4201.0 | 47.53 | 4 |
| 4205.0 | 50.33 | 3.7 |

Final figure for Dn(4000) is 1.3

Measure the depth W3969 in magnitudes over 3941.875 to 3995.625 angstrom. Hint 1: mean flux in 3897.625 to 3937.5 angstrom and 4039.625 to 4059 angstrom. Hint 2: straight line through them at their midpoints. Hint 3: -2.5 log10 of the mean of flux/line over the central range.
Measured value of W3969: 0.10 mag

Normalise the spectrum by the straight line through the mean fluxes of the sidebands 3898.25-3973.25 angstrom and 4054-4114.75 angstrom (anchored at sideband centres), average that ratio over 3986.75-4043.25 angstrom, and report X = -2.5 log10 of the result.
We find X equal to -0.16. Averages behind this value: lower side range 40.8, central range 51.7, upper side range 48.2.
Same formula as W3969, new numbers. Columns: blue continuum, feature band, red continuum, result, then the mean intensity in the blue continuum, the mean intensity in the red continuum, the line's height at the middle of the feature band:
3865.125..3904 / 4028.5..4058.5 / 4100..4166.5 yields -0.10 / 42.3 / 50.1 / 47.3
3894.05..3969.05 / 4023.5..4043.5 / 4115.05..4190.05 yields -0.13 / 41.6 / 51.2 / 46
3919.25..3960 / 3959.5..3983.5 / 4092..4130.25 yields 0.20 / 41.4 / 46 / 42.2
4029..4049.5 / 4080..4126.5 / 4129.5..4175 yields 0.11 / 51.9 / 52.4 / 52.2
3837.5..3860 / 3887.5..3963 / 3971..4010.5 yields 0.08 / 43.4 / 47.2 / 45.4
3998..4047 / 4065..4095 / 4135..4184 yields 0.01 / 51.3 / 52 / 51.6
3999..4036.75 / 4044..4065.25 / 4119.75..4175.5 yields 0.04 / 51.7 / 52.1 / 51.8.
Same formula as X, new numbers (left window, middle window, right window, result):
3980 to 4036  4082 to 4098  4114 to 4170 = 0.074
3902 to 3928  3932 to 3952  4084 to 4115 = 0.169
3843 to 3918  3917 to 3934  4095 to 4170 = 0.104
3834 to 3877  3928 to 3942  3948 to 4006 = 0.265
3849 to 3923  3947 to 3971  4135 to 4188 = 0.189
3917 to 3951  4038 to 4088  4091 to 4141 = -0.123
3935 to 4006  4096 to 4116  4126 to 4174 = 0.156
